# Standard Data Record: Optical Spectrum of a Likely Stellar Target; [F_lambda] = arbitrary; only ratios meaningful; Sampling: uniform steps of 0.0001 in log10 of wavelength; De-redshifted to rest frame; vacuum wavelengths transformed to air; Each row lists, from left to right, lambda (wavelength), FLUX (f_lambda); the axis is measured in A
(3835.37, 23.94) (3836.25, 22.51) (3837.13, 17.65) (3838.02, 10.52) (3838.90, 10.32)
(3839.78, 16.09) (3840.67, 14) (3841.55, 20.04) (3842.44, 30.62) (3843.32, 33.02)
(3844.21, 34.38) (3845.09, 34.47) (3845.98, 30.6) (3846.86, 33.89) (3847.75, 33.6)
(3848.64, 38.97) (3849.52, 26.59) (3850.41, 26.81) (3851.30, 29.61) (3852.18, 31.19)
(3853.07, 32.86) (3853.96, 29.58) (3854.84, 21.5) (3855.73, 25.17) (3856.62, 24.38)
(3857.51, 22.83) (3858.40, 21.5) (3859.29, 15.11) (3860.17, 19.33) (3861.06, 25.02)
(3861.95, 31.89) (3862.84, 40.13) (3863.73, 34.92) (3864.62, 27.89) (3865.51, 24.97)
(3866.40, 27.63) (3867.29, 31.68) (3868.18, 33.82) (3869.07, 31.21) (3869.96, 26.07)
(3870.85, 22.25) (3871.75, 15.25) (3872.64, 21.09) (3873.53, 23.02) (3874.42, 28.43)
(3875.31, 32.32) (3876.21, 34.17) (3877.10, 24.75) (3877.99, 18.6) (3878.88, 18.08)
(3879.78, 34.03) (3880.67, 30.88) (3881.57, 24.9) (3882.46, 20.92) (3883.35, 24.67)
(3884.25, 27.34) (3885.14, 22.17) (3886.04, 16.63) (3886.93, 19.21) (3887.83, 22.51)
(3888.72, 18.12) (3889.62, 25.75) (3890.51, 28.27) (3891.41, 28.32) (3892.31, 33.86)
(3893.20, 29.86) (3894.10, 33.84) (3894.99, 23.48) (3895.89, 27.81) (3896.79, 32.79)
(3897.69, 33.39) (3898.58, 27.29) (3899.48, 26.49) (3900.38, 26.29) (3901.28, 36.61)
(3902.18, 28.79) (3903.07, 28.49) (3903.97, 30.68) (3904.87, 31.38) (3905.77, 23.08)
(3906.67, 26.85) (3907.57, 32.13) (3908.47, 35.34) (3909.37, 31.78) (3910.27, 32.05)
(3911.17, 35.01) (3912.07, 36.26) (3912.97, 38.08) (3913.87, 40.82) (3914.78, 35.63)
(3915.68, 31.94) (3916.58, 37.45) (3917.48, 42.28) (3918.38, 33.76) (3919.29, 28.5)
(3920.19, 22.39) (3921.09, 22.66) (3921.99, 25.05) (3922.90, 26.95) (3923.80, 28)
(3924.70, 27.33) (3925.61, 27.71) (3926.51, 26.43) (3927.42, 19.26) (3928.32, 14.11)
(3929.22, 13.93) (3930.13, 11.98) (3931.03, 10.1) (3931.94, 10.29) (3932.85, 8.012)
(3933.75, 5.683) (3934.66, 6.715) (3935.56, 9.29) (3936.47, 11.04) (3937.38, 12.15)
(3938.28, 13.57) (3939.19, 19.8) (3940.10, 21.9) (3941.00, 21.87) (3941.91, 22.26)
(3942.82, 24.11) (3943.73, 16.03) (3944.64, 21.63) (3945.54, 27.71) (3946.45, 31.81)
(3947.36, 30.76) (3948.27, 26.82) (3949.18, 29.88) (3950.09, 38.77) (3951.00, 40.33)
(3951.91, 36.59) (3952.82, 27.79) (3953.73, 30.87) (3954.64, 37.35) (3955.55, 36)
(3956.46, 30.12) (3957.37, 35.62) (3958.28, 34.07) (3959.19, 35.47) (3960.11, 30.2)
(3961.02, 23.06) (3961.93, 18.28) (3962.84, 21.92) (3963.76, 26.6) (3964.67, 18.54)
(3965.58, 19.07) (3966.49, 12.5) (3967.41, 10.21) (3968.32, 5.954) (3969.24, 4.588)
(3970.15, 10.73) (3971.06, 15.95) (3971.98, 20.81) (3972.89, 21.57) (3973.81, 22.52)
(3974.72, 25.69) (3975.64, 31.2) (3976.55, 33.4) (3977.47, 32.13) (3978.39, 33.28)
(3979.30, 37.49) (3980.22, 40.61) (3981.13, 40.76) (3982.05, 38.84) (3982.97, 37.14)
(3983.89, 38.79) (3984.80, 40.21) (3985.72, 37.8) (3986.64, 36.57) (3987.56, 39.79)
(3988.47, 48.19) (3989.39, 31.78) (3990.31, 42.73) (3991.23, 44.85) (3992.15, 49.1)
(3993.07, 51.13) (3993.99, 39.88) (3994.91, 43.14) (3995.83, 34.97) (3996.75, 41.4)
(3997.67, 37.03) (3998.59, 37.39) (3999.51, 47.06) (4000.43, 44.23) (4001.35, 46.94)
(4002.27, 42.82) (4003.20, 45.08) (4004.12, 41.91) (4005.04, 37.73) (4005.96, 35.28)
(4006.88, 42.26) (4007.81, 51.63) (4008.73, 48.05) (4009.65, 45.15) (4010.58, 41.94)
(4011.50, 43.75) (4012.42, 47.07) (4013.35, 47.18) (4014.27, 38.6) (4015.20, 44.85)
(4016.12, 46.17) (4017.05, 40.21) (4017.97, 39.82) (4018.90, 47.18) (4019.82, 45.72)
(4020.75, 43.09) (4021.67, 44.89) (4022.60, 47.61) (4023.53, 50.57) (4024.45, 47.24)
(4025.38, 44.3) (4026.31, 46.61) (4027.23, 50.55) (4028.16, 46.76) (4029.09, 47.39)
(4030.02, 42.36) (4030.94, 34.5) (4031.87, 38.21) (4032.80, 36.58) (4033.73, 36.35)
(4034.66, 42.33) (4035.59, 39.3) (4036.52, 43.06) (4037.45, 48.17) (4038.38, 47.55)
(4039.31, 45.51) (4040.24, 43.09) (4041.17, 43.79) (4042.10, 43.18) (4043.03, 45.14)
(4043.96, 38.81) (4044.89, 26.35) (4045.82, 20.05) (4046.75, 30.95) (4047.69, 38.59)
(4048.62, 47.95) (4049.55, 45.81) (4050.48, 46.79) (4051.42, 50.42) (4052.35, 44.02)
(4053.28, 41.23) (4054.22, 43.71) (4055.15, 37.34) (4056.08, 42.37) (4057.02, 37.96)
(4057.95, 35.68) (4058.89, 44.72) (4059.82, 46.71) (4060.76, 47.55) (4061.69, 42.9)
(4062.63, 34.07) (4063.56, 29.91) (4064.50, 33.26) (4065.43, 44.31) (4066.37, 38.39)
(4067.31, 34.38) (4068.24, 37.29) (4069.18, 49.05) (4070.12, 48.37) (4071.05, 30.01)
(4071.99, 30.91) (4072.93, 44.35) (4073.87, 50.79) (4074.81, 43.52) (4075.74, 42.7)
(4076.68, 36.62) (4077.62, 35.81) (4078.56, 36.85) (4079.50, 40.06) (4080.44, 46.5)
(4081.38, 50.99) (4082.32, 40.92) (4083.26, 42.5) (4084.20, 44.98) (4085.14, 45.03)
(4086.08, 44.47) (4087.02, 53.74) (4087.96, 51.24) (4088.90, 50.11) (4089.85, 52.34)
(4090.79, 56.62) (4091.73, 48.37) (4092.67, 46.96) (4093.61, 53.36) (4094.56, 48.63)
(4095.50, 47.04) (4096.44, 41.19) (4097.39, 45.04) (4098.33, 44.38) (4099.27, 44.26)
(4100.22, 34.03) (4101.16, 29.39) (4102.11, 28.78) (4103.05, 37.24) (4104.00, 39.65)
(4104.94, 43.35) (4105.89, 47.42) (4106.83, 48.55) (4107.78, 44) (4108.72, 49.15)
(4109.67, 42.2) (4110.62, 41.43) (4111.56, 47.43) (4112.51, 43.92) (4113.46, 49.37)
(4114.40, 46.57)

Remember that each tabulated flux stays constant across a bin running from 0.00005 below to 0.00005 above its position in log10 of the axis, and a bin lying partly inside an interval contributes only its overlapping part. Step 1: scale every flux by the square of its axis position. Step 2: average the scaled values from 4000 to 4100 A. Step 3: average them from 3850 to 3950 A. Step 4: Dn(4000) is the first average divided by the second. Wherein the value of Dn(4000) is 1.80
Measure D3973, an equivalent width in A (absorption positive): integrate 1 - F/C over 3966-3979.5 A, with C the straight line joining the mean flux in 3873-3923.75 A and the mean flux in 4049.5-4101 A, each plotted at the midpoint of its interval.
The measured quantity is 5.4 A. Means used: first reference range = 28.8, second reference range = 43.2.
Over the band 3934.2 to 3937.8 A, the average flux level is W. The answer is 9.76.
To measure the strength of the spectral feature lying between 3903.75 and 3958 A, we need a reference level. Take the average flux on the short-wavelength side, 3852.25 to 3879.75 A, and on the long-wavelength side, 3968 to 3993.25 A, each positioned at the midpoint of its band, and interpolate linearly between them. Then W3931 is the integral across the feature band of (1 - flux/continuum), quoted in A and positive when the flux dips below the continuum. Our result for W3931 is 6.83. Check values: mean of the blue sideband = 26.4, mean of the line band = 26.1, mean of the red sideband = 32.6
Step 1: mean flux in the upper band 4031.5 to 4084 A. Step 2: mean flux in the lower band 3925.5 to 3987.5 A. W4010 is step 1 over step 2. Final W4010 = 1.66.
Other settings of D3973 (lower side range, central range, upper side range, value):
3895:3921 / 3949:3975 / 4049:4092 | 7.70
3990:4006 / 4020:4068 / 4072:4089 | 1.94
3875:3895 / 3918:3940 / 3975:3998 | 9.26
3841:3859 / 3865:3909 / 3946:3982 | 1.98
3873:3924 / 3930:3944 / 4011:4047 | 8.02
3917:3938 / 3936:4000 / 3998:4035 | 1.41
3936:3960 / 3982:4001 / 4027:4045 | -3.49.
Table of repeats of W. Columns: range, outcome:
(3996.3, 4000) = 40.8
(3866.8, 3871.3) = 29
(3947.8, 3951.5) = 33.9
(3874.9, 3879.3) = 25.6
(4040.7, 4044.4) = 42.8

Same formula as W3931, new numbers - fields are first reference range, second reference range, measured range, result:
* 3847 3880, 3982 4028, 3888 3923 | 1.6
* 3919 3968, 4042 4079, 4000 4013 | -4.8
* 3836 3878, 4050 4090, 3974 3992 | -0.8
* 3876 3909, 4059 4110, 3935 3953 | 4.3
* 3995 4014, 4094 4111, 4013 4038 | -0.6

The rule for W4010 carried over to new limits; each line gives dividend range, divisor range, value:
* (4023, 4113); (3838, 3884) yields 1.60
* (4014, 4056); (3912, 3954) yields 1.75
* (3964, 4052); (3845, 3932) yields 1.40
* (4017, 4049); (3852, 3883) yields 1.59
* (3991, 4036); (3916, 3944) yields 2.16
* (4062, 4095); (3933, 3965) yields 1.74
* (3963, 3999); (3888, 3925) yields 1.04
